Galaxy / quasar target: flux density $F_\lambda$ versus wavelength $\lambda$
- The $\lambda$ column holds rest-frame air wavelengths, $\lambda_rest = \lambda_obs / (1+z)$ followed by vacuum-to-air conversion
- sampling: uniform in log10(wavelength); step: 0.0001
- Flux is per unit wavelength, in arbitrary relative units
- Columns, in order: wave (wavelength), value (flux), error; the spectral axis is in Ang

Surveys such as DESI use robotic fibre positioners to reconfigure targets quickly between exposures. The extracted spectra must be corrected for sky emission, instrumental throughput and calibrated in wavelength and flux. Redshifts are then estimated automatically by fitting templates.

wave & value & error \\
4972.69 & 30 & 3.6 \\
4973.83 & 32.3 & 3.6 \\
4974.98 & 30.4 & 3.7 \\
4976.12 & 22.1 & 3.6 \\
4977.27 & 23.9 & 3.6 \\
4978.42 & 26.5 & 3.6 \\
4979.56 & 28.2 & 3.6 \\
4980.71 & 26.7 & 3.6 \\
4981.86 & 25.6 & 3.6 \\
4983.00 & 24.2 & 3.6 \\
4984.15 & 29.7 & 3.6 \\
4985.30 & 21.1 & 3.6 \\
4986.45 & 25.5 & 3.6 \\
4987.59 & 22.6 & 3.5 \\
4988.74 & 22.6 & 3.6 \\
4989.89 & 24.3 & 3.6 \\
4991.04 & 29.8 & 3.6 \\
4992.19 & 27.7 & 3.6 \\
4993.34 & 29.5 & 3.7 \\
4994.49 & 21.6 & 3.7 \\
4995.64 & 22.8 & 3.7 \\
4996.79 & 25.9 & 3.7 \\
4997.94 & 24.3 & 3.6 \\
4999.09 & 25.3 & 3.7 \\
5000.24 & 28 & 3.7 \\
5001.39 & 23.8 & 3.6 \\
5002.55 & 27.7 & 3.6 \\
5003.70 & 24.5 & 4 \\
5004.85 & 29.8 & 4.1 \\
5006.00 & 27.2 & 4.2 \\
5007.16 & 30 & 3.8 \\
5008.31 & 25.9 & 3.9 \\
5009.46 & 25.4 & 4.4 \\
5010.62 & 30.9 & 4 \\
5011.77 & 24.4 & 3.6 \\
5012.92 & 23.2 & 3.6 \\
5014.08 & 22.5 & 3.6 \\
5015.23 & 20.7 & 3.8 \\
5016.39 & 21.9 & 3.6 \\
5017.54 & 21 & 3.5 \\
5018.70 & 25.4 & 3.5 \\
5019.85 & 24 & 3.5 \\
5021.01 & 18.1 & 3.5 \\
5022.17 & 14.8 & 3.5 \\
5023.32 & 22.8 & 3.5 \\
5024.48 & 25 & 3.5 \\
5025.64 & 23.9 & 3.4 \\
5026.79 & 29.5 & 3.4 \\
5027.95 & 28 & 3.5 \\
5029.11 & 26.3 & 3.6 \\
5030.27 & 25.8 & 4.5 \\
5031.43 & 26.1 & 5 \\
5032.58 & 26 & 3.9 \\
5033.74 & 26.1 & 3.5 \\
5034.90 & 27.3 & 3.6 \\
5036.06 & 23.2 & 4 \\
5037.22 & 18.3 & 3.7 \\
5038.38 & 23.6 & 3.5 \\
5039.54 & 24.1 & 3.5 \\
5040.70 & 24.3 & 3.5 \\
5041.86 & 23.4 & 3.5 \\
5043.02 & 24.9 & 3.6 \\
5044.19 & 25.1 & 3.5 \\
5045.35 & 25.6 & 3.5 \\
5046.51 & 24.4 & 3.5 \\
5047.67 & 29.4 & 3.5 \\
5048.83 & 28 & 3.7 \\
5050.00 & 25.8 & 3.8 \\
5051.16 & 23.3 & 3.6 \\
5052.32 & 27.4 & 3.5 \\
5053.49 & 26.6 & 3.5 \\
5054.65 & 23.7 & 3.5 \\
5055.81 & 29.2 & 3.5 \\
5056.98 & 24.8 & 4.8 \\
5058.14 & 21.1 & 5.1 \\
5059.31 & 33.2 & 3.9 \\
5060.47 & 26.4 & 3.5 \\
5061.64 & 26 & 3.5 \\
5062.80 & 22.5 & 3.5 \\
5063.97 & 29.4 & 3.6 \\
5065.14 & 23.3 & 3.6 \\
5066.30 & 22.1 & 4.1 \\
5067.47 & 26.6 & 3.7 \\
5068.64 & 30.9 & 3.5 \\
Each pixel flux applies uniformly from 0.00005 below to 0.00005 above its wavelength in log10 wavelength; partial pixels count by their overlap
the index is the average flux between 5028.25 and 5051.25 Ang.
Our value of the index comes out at 25.1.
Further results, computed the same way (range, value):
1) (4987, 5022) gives 24.9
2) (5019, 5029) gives 23.5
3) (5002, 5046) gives 24.6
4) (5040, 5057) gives 25.7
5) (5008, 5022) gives 23.3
